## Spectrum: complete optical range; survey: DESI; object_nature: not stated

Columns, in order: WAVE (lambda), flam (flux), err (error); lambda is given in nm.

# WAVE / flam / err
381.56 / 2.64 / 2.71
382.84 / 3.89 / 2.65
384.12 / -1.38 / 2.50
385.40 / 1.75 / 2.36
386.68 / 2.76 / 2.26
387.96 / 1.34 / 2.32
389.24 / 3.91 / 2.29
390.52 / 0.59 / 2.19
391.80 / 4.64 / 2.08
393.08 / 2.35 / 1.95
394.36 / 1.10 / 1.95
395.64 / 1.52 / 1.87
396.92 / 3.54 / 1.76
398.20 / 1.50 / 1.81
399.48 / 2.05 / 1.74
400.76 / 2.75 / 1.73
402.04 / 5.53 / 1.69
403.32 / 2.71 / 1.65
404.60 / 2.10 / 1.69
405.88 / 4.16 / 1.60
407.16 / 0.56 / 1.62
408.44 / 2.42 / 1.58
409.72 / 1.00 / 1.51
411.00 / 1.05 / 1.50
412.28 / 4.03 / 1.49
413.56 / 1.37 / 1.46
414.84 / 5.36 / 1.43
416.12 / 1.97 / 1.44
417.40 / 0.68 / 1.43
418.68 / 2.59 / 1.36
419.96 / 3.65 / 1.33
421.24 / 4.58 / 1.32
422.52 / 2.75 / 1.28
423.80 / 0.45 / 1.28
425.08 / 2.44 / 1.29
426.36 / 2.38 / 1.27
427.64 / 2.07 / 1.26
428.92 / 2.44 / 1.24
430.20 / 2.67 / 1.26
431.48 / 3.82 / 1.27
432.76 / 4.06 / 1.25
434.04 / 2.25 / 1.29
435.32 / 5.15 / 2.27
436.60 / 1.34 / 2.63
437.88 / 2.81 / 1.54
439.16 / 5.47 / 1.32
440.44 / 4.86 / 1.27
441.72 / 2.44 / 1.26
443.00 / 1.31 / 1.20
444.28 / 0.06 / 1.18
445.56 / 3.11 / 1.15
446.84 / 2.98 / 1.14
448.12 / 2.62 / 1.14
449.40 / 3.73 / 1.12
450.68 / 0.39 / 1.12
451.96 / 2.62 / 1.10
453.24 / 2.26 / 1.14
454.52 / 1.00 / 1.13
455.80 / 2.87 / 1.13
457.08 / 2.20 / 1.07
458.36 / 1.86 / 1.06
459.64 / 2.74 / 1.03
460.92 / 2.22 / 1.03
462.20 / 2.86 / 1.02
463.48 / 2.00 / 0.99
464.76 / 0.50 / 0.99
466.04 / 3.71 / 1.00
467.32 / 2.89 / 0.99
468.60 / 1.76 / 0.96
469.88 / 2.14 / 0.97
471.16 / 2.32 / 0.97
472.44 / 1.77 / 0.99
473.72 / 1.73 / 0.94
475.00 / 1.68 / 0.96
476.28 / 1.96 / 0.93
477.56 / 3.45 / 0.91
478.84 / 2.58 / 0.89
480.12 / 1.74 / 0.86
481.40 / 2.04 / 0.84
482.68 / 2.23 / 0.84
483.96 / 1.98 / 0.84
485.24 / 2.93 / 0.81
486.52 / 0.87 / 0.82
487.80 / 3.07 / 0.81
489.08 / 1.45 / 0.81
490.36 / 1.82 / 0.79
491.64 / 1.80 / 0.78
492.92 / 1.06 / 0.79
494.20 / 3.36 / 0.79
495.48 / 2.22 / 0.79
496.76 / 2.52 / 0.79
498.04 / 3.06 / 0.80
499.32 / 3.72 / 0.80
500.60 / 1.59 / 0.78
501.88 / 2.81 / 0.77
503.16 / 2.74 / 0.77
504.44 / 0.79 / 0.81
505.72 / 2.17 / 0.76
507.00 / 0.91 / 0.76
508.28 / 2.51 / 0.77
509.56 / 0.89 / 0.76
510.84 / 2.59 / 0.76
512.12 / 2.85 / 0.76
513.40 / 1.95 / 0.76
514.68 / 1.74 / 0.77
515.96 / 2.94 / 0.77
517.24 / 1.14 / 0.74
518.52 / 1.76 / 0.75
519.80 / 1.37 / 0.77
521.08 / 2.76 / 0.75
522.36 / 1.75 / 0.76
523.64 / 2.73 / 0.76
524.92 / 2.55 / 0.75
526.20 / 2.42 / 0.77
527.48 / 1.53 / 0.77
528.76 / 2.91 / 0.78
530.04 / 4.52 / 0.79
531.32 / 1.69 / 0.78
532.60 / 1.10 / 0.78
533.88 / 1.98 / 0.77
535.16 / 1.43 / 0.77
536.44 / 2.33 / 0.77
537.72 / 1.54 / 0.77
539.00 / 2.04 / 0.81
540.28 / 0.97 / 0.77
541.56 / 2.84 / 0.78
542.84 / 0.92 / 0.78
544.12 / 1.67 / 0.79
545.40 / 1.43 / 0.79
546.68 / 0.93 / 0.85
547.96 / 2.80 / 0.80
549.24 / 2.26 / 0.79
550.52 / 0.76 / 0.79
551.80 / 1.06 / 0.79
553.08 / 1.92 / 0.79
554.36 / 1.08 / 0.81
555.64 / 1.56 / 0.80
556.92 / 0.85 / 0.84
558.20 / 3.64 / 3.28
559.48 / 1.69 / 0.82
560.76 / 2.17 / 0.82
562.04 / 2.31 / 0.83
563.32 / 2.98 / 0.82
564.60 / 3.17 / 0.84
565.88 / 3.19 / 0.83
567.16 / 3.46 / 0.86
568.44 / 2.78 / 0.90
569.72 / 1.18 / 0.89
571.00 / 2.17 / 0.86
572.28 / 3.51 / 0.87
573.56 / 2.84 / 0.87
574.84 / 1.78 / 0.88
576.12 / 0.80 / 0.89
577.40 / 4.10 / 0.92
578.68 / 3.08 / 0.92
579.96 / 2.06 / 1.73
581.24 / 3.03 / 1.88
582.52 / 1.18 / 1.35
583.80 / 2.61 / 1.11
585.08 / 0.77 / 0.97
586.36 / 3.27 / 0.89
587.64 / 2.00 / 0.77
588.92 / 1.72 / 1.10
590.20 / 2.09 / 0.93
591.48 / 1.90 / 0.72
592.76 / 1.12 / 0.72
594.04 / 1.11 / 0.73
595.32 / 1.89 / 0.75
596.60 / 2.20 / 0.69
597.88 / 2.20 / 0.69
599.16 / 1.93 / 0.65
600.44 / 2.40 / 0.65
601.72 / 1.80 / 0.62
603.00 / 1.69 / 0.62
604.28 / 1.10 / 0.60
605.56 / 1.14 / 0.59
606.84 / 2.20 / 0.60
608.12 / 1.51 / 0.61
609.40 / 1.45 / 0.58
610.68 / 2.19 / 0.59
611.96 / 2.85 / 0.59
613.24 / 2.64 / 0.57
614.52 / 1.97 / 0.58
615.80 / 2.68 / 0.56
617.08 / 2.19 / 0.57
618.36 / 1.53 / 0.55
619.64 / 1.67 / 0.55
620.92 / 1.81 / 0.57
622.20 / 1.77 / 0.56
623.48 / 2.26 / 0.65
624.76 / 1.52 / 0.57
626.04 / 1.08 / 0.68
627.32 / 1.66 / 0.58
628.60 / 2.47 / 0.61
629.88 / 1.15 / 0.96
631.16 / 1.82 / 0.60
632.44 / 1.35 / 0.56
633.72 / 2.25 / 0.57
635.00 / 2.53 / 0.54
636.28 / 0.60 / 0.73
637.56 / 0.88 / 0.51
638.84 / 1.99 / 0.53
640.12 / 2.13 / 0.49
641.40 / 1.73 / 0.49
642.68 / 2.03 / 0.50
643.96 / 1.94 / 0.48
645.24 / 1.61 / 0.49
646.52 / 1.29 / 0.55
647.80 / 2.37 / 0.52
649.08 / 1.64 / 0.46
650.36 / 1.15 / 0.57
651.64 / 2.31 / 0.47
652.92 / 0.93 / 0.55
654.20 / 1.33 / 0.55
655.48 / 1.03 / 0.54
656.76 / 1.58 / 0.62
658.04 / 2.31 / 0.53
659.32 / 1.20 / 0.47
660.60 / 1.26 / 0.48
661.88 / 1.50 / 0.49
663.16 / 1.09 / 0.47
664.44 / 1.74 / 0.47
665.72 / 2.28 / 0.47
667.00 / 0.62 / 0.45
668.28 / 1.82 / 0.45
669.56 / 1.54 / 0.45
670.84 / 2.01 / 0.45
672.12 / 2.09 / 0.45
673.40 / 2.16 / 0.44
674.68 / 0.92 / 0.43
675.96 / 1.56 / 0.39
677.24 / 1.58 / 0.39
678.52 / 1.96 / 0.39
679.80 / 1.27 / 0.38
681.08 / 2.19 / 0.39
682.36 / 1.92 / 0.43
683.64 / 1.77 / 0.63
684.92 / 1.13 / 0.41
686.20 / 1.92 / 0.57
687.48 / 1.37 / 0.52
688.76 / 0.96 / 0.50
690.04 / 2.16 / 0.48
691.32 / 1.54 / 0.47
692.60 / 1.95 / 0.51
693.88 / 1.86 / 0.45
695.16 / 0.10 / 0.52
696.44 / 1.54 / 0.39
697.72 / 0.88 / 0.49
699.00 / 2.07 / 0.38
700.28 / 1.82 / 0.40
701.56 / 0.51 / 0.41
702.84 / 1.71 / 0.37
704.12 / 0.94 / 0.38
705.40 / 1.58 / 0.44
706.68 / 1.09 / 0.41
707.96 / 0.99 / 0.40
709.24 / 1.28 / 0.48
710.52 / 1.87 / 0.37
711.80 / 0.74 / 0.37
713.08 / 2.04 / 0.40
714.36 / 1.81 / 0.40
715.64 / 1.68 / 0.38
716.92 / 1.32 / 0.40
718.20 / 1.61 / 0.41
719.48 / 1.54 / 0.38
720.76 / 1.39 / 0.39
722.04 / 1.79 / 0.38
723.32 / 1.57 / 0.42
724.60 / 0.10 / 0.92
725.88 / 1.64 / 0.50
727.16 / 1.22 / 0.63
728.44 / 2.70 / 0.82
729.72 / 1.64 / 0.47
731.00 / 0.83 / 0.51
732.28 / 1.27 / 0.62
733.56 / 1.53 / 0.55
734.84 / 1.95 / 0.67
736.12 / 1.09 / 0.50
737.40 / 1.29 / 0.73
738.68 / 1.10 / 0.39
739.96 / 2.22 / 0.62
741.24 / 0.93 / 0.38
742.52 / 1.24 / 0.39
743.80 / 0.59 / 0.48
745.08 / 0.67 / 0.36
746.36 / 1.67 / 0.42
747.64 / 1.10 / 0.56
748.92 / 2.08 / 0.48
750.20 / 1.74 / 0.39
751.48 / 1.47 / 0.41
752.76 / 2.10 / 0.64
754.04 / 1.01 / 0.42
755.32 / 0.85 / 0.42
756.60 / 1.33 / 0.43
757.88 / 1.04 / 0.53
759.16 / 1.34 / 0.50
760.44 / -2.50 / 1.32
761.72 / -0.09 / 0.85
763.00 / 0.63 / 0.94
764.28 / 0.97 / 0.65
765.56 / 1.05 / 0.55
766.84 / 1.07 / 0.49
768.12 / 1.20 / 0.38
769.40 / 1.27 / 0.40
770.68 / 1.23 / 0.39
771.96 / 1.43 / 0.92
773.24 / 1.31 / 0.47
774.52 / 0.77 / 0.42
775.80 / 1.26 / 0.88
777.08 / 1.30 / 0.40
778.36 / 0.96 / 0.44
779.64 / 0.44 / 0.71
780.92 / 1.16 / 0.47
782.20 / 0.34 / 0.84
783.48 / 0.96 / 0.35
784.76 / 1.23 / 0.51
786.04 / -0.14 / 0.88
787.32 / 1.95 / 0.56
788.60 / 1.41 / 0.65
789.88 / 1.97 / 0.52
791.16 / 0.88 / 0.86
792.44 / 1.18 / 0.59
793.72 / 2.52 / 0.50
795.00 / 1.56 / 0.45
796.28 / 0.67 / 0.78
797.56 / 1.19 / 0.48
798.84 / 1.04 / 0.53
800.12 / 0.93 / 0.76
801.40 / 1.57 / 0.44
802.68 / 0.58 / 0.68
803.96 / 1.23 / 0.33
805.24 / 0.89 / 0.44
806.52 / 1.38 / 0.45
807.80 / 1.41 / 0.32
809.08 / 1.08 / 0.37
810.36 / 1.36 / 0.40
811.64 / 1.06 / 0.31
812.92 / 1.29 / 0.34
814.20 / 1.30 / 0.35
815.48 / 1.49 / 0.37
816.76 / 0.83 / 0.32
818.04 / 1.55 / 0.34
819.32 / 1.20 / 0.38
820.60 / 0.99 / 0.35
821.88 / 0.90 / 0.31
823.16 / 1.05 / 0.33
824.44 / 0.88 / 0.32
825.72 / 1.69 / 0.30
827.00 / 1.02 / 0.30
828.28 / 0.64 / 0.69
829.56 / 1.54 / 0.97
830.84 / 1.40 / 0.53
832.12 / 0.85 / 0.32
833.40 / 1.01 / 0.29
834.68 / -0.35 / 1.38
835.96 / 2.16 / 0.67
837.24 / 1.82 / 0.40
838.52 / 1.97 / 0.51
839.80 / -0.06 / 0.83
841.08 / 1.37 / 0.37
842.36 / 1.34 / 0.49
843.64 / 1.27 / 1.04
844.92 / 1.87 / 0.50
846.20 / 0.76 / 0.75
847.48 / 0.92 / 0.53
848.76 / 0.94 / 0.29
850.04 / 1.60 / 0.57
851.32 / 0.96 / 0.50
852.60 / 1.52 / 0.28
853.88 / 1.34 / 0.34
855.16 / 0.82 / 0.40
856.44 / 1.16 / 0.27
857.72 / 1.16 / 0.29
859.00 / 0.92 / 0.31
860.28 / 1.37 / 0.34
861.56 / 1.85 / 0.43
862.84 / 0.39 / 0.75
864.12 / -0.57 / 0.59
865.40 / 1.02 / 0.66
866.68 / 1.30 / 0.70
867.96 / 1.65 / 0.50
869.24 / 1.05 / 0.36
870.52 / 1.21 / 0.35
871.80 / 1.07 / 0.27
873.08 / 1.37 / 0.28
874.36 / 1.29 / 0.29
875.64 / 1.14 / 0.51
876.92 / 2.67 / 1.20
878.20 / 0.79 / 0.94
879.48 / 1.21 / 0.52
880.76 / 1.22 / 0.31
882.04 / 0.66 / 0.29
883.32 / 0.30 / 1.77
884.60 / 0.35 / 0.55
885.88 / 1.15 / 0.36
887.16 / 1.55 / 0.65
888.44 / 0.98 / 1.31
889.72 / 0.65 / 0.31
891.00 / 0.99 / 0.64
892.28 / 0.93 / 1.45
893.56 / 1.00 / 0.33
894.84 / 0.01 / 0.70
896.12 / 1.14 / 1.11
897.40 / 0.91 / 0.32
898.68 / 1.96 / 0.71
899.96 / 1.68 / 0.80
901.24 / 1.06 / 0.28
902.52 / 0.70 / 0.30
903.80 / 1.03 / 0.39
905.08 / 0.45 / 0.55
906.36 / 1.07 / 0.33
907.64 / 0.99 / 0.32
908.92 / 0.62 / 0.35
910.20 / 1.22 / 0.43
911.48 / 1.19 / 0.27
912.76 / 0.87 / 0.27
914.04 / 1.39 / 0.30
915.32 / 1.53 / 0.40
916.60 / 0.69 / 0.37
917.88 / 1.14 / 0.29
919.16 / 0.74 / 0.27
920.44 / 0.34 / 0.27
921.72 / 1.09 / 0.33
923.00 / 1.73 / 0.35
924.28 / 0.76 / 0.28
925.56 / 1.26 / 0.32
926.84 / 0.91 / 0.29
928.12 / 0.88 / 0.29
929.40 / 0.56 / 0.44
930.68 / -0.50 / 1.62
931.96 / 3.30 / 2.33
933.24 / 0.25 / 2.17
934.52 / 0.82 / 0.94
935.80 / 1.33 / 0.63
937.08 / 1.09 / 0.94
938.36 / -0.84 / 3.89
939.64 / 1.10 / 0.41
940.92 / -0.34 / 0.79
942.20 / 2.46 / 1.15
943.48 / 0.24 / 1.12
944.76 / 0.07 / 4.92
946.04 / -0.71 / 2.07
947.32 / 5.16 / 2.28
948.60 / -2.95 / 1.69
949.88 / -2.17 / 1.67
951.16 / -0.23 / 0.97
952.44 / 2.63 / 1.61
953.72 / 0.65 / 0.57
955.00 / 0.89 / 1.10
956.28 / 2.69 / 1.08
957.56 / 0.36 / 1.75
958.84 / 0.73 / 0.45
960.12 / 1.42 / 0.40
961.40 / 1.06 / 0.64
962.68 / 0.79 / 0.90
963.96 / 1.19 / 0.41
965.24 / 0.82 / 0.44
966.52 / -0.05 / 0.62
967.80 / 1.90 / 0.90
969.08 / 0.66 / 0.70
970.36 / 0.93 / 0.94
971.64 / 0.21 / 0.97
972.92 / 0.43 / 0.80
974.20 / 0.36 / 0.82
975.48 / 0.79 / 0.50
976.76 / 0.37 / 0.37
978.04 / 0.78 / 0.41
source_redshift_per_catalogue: 0.051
